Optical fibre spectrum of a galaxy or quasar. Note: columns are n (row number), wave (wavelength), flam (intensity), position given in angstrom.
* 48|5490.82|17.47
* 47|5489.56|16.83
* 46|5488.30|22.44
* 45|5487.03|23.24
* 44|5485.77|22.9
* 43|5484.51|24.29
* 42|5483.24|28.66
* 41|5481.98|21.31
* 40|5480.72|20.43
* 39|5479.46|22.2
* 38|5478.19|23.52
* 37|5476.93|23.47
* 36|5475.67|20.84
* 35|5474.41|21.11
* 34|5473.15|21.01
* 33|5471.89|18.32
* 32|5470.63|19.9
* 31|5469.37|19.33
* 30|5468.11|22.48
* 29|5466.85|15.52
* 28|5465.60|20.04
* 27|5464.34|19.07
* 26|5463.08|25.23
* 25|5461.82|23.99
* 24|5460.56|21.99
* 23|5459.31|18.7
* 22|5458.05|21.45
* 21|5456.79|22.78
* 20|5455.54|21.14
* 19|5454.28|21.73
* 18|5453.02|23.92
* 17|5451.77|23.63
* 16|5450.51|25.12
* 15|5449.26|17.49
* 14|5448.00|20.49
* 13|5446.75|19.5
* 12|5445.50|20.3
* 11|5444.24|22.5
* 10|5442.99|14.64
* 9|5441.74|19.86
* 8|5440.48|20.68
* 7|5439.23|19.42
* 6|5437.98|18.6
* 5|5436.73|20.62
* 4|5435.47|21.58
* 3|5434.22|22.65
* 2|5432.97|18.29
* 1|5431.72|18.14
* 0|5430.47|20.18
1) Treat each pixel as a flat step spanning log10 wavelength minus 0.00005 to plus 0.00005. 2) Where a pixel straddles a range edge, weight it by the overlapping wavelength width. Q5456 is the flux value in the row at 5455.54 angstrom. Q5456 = 21.14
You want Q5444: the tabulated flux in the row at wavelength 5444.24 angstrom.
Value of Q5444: 22.5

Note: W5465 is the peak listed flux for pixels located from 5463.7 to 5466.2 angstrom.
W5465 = 20.04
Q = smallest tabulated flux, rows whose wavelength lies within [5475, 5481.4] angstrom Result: 20.43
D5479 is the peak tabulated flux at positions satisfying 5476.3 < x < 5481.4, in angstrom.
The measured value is 23.52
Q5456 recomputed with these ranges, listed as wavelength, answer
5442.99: 14.64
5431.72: 18.14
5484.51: 24.29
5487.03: 23.24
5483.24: 28.66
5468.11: 22.48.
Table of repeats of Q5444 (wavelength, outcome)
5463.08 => 25.23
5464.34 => 19.07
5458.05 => 21.45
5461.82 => 23.99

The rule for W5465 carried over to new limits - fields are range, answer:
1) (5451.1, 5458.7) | 23.92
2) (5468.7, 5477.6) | 23.47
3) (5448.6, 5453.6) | 25.12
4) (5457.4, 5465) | 25.23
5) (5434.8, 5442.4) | 21.58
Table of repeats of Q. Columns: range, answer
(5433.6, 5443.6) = 14.64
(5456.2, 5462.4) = 18.7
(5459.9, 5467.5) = 15.52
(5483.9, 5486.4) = 22.9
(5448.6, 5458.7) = 17.49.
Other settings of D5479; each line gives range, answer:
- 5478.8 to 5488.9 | 28.66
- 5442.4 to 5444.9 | 22.5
